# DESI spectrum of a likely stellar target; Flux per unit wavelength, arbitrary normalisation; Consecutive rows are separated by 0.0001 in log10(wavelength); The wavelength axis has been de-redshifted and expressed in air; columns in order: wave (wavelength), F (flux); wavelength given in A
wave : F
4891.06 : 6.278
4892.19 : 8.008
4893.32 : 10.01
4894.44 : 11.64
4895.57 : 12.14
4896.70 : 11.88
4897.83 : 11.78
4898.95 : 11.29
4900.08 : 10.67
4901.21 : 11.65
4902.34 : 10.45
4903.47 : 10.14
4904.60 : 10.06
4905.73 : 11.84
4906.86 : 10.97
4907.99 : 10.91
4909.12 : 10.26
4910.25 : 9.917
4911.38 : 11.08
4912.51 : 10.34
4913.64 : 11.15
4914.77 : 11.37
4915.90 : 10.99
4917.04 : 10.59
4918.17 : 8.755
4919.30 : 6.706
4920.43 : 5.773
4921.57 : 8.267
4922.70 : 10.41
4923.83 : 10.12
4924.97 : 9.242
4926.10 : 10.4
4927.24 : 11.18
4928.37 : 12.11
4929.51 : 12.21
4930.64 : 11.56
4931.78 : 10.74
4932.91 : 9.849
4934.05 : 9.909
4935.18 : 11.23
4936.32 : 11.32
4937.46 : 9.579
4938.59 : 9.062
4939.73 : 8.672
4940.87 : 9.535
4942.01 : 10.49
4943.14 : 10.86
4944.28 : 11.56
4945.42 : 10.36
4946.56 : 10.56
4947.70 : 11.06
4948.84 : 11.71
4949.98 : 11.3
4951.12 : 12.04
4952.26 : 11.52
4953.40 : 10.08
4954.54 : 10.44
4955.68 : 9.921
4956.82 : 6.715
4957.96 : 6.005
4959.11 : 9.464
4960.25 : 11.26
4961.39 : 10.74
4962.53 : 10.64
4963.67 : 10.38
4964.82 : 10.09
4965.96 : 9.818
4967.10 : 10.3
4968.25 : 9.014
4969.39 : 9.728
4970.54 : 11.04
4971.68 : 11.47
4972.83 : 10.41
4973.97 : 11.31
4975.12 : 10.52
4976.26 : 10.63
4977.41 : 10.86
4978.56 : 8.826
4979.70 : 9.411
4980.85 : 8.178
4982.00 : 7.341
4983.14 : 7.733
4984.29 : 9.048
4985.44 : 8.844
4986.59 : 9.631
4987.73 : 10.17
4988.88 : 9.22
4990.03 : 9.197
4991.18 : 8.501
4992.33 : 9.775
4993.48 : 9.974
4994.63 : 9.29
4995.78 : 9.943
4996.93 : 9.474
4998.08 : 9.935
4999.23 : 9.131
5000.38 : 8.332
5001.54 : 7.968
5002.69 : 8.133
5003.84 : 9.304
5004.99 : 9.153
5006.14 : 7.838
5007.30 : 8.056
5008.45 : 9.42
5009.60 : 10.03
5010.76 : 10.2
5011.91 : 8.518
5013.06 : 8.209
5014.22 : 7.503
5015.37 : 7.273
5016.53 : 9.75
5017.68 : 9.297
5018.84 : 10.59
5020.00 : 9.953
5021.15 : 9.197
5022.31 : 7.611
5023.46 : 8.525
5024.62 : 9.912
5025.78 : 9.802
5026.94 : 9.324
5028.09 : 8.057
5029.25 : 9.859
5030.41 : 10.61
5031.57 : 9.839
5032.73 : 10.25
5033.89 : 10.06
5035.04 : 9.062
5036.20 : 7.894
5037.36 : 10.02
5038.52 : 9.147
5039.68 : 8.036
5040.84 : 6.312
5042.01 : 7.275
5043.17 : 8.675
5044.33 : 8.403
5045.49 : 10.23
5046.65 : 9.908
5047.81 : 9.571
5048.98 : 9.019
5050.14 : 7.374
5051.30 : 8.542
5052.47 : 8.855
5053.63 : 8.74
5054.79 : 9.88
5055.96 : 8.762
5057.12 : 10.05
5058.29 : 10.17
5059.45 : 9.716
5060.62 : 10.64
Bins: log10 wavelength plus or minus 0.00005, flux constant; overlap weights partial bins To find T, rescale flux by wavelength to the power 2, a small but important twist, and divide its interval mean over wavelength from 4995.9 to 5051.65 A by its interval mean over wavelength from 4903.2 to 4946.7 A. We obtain 0.9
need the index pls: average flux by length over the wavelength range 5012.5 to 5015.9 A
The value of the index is 7.66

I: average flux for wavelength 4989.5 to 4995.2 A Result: 9.35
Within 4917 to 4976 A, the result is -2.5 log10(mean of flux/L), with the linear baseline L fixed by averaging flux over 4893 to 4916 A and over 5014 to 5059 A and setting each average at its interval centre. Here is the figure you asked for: 0.02 mag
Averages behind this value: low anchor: 11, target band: 10.2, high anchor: 9.07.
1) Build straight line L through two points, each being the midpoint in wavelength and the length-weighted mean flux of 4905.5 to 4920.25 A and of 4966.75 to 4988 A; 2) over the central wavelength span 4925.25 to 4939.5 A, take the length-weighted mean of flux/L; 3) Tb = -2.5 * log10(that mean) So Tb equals -0.06 mag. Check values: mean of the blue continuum 10.2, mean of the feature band 10.7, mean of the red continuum 9.69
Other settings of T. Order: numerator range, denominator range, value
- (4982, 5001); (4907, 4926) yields 0.97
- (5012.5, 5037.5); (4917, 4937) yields 0.96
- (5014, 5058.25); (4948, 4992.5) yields 0.95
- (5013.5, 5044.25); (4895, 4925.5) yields 0.91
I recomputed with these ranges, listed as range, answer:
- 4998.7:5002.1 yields 8.45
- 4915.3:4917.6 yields 10.8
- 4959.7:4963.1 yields 10.9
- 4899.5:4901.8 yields 11.1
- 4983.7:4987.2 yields 9.19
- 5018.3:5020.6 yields 10.3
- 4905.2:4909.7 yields 11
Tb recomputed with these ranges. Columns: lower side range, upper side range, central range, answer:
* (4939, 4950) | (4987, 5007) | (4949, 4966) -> 0.01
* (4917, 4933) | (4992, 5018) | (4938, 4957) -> -0.09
